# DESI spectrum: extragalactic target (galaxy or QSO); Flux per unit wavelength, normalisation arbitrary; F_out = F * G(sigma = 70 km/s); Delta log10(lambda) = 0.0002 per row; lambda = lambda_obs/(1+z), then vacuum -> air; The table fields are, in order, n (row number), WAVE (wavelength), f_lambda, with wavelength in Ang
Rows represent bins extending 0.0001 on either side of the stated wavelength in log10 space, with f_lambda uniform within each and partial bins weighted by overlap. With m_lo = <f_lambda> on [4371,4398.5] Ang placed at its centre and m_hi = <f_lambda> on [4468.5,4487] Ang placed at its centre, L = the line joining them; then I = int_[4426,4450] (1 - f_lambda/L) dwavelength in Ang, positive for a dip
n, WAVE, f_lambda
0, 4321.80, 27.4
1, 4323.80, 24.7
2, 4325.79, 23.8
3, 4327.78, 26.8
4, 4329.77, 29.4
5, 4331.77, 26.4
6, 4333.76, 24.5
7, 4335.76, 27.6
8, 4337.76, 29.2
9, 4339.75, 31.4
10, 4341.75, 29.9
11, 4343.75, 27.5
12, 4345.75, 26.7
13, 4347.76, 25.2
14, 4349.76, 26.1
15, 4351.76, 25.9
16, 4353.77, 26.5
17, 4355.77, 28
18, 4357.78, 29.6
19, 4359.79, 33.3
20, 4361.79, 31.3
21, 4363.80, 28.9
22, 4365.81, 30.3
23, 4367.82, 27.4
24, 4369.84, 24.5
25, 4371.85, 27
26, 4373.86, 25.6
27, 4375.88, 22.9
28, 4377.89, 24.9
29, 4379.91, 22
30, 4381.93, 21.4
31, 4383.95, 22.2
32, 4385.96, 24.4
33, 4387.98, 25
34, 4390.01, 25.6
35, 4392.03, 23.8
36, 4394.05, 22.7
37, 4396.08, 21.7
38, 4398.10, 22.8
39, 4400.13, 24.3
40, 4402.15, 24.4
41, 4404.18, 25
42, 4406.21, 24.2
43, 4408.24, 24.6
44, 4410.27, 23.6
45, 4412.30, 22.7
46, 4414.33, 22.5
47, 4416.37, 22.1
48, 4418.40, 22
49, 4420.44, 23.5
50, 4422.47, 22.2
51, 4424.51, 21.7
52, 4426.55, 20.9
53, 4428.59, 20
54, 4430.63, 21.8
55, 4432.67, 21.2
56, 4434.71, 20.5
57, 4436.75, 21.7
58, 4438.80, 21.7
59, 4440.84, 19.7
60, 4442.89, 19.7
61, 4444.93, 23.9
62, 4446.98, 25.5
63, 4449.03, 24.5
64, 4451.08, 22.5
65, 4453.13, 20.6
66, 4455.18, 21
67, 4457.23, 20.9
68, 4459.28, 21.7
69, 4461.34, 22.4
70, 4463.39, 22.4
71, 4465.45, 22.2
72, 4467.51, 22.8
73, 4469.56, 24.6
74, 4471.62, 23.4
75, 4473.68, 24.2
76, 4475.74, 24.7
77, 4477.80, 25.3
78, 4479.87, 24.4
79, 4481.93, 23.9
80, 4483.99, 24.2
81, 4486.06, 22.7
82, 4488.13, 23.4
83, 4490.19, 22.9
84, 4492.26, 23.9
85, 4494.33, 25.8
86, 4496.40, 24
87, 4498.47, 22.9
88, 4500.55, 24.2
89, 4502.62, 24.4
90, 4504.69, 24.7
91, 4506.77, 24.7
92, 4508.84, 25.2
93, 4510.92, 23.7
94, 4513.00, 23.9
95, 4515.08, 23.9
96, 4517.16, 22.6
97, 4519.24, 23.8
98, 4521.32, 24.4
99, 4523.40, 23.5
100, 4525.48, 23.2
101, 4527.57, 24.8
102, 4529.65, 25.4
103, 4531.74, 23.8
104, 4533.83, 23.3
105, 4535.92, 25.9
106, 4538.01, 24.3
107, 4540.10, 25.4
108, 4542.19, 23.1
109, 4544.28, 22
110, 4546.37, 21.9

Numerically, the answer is 2.2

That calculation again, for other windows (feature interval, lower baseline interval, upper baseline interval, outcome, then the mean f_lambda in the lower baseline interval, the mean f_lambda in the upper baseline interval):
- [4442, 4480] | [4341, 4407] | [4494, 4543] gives 2.8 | 25.8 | 24.2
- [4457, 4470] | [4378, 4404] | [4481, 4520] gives 0.7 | 23.5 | 23.9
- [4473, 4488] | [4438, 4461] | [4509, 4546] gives -0.9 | 22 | 23.9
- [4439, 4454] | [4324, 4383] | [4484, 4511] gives 1.7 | 27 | 24.1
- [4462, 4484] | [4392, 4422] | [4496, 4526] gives -0.1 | 23.3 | 24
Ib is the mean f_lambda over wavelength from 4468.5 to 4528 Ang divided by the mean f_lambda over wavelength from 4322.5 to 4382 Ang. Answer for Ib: 0.9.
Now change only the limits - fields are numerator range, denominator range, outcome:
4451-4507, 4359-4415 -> 0.94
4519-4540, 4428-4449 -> 1.12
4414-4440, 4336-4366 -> 0.76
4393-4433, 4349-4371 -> 0.80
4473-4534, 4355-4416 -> 0.96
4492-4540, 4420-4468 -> 1.11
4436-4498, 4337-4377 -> 0.83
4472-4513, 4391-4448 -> 1.07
